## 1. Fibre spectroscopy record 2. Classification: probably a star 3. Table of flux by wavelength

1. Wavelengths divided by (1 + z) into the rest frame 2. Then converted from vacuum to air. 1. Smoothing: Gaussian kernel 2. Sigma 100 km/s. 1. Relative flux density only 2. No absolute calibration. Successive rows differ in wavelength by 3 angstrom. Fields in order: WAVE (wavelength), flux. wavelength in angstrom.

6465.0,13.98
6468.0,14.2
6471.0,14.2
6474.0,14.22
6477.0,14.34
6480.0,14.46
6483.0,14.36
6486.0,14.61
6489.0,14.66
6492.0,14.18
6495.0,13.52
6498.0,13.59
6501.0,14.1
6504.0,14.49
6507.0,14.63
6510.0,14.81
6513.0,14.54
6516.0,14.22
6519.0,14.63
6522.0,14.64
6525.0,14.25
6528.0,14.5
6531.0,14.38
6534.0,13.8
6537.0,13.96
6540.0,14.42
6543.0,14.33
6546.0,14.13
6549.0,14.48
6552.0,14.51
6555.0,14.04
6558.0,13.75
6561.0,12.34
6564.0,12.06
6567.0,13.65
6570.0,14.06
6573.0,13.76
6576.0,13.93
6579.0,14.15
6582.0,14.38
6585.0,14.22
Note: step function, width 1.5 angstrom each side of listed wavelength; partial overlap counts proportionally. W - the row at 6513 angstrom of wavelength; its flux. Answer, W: 14.54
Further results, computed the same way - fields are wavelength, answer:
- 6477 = 14.34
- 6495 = 13.52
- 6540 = 14.42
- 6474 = 14.22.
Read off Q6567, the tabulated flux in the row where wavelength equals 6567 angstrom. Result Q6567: 13.65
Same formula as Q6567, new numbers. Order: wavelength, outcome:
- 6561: 12.34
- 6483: 14.36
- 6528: 14.5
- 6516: 14.22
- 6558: 13.75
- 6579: 14.15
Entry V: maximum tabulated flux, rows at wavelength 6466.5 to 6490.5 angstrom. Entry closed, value 14.66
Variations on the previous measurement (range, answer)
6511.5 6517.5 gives 14.54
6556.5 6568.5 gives 13.75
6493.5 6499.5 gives 13.59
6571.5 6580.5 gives 14.15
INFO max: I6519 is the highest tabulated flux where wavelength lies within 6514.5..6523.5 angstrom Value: 14.64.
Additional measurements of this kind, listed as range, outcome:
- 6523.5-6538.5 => 14.5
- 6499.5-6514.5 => 14.81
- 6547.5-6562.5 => 14.51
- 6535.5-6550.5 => 14.48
